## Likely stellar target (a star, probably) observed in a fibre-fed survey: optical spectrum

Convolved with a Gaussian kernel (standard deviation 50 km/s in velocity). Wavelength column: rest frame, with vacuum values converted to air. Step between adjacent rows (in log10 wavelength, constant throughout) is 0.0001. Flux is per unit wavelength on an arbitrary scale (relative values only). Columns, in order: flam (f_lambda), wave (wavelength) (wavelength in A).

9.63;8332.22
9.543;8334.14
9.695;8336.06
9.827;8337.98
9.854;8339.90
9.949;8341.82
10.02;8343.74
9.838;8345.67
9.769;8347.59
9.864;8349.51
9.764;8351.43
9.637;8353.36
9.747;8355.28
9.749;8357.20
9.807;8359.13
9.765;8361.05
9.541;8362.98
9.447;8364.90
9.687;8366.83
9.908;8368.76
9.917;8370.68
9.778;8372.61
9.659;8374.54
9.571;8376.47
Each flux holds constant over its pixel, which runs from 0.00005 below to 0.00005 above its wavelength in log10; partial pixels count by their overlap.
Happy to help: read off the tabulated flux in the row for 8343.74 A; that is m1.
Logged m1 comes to 10.02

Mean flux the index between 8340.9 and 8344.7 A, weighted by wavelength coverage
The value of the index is 9.99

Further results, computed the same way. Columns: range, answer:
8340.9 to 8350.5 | 9.89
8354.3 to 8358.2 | 9.75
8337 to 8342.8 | 9.88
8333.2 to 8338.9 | 9.69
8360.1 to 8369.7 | 9.66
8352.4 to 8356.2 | 9.7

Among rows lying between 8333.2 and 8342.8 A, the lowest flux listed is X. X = 9.543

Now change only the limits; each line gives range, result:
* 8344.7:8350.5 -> 9.769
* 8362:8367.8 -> 9.447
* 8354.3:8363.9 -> 9.541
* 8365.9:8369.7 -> 9.687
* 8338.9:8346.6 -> 9.838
